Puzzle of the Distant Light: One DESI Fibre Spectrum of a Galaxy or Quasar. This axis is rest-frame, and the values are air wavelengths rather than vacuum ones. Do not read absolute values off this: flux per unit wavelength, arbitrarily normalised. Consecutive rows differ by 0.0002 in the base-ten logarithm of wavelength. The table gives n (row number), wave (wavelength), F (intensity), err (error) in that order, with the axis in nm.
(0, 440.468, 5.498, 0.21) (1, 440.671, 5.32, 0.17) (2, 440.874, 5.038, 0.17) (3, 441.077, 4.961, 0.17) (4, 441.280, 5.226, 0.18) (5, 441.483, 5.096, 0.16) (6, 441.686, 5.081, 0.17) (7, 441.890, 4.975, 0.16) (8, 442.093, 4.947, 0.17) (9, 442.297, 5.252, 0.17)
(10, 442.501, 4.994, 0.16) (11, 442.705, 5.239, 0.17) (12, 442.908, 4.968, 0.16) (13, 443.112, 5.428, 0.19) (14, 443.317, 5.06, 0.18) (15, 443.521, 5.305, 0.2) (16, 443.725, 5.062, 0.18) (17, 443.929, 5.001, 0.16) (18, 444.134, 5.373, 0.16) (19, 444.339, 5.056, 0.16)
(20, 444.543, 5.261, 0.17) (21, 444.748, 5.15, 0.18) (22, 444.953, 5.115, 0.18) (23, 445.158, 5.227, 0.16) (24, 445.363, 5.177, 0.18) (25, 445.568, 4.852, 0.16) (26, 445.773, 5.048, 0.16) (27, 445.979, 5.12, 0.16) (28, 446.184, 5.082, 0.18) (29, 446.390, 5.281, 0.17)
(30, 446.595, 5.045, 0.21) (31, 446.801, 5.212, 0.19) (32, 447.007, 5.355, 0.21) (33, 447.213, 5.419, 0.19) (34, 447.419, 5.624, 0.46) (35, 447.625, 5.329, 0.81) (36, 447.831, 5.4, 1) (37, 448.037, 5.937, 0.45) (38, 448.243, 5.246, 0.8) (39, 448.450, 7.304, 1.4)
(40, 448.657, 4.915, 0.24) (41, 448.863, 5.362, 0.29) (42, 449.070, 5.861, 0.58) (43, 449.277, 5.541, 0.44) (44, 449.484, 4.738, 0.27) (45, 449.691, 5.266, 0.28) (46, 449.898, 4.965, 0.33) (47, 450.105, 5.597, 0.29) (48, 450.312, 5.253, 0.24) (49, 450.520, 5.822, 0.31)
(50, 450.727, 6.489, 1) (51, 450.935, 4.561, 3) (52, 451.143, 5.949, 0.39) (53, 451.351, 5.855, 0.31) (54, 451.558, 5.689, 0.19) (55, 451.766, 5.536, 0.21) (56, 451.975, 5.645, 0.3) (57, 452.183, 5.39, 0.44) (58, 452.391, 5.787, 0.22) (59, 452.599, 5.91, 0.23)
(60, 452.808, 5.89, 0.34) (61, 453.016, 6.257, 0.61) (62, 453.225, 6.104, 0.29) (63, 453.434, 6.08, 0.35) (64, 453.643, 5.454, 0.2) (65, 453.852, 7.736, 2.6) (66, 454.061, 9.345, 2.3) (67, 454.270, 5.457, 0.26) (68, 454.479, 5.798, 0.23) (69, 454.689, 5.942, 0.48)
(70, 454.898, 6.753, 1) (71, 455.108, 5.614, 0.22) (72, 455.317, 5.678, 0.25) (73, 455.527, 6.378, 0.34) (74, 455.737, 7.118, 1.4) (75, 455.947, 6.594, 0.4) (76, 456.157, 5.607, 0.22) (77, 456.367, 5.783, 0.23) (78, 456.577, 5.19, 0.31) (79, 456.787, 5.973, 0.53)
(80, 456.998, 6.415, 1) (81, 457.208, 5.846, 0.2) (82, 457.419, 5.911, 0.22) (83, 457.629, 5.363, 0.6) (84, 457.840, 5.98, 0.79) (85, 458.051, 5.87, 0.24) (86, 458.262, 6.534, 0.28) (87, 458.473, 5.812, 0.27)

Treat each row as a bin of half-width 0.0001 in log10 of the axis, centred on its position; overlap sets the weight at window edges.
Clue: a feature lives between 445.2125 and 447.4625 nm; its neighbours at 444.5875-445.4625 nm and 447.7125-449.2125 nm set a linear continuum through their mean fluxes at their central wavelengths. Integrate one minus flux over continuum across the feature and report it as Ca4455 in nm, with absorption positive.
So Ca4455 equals 0.08 nm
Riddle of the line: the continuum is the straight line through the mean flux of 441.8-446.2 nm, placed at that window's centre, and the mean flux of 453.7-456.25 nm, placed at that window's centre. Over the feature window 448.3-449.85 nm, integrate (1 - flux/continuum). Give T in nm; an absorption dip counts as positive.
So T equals 0.06 nm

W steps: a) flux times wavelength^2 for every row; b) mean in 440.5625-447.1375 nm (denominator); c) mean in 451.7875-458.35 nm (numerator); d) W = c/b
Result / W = 1.2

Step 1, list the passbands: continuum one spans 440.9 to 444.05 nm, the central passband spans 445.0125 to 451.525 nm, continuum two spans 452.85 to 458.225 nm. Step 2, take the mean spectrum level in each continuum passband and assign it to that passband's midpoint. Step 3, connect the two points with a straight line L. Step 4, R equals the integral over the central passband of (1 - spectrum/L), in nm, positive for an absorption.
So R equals 0.19 nm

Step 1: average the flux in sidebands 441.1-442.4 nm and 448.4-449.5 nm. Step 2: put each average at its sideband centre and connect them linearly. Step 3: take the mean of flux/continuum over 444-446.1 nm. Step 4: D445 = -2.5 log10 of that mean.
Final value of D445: 0.04 mag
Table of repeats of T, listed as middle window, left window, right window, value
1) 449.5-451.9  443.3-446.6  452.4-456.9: 0.11 nm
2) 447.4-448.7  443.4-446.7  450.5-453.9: -0.07 nm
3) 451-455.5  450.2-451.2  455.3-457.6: -0.22 nm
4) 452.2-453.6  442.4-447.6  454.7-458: -0.04 nm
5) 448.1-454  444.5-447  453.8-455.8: 0.21 nm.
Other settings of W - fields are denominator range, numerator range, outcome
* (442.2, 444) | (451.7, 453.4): 1.18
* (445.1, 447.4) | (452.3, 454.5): 1.27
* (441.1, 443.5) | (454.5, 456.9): 1.25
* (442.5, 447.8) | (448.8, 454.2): 1.16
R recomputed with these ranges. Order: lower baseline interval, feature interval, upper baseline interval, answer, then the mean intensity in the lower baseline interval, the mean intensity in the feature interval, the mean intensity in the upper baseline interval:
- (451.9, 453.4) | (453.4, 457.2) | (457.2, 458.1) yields -0.29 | 5.87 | 6.27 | 5.78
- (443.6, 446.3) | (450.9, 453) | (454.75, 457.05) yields 0.02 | 5.12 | 5.68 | 6.09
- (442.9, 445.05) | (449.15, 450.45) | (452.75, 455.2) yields 0.14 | 5.17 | 5.25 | 6.38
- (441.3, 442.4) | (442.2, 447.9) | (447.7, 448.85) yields 0.22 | 5.08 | 5.19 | 5.72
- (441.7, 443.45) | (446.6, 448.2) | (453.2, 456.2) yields 0.05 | 5.11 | 5.44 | 6.4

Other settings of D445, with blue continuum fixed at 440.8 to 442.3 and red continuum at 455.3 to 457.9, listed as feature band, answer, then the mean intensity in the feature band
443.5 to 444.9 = 0.01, 5.16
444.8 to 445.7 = 0.04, 5.1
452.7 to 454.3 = -0.14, 6.59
